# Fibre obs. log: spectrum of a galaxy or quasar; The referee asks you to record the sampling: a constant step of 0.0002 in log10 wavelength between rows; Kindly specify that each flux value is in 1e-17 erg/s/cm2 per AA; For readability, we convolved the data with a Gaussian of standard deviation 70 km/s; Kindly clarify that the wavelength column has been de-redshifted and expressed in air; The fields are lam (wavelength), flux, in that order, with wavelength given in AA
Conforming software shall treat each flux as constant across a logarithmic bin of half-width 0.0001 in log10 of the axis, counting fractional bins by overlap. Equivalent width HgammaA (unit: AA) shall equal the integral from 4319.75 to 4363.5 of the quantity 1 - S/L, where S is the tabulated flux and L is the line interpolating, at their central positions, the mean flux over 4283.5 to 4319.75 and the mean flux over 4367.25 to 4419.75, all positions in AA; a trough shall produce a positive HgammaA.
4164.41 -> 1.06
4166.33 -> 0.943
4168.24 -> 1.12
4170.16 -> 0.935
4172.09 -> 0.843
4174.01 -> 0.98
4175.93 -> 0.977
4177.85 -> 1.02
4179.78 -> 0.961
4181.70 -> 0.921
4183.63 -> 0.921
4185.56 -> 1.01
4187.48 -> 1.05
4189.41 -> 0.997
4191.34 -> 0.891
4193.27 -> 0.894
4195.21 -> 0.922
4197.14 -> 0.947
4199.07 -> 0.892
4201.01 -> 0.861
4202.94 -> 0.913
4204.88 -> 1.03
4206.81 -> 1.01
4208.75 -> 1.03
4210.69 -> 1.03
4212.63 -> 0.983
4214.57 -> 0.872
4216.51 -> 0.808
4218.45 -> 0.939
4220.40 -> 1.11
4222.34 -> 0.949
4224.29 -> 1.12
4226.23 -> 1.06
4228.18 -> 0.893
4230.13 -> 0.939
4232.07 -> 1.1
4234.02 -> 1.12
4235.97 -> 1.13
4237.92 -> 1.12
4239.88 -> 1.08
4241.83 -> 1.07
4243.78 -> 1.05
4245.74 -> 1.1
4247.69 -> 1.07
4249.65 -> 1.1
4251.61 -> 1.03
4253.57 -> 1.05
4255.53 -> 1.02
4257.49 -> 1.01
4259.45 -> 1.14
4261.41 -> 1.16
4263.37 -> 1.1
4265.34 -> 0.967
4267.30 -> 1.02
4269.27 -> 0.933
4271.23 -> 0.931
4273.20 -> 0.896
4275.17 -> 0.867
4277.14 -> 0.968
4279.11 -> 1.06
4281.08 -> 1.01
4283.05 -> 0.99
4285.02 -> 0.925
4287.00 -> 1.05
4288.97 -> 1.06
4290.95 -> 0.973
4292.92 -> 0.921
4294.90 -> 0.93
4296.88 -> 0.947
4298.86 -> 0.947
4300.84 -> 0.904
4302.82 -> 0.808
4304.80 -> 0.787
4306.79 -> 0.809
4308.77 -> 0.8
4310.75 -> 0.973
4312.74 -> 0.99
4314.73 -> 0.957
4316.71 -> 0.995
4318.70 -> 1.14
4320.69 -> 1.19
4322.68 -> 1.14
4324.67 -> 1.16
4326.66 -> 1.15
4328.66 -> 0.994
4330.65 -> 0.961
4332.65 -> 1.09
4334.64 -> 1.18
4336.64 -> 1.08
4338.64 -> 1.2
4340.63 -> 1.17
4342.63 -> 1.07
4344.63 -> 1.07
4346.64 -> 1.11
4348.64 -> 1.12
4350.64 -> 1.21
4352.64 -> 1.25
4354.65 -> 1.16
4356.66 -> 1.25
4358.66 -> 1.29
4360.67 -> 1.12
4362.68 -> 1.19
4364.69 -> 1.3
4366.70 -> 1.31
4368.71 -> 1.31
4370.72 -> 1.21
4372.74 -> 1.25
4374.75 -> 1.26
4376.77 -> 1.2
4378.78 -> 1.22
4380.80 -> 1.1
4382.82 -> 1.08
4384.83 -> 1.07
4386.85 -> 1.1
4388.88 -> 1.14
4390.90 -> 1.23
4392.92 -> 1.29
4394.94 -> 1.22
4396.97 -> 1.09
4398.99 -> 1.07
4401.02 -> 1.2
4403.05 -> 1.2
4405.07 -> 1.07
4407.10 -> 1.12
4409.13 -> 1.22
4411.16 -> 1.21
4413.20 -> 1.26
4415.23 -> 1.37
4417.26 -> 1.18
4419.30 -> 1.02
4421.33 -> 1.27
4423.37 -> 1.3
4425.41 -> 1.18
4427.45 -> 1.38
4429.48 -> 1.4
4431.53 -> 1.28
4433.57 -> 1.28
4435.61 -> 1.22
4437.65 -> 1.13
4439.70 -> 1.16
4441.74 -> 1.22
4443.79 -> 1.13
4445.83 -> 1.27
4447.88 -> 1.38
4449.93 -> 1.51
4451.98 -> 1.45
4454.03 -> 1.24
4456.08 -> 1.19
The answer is -4.1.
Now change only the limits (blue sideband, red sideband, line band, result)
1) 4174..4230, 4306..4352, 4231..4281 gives -1.7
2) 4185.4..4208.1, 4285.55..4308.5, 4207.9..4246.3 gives -3.4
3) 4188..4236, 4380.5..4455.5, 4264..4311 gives 5.6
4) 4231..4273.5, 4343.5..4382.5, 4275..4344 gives 7.7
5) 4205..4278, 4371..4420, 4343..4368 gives -1.3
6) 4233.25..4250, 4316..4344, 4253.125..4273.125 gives 1.3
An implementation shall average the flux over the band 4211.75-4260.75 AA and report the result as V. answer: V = 1.04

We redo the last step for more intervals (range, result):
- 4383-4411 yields 1.16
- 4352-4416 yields 1.2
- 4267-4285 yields 0.96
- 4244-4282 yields 1.02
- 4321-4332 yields 1.09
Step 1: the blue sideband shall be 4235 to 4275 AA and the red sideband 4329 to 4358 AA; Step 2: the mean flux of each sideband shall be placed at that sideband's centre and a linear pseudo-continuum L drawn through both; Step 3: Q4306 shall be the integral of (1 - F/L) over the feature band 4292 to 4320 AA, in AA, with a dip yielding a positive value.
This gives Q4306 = 4.41 AA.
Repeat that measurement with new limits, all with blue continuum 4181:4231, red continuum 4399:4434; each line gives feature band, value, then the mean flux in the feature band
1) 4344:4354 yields -0.1 AA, 1.15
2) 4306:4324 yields 1.6 AA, 1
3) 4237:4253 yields -1.0 AA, 1.08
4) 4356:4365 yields -0.5 AA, 1.22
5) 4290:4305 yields 2.3 AA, 0.908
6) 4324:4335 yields 0.3 AA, 1.08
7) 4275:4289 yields 0.8 AA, 0.994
